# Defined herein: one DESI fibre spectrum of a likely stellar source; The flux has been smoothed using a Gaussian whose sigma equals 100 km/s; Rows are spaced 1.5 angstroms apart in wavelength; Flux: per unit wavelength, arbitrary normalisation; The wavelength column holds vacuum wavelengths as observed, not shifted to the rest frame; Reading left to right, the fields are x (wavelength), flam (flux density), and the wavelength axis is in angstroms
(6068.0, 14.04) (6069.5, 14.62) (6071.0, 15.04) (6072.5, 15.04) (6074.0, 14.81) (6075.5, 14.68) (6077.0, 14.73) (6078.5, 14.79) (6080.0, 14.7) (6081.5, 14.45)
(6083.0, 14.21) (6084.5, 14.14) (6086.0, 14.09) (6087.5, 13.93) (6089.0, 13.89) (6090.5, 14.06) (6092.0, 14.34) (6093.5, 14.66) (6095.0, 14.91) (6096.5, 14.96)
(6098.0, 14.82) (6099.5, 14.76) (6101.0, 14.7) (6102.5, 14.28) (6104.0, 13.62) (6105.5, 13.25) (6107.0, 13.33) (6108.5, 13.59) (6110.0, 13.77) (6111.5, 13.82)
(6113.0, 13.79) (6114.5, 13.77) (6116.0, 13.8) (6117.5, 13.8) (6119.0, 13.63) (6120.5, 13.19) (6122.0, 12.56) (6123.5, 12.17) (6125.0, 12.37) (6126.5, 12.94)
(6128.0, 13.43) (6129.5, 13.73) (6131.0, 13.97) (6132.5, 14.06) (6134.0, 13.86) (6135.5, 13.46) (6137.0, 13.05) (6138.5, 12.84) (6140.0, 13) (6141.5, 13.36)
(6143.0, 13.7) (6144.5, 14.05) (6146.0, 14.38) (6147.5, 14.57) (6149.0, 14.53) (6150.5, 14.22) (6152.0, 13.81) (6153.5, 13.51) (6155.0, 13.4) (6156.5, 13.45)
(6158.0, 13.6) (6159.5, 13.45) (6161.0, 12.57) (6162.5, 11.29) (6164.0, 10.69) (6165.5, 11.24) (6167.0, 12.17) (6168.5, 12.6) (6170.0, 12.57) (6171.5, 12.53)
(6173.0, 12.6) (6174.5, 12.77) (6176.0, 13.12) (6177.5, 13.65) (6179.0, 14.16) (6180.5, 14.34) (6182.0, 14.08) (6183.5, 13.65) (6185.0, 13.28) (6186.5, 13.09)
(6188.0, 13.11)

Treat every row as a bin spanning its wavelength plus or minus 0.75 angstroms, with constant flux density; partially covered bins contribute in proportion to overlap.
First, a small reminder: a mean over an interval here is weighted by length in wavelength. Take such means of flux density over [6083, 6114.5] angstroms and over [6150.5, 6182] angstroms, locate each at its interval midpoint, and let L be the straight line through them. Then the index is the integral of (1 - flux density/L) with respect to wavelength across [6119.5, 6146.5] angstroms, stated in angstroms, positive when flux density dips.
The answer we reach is 0.4 angstroms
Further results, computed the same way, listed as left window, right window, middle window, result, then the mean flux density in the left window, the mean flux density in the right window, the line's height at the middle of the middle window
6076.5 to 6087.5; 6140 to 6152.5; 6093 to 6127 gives 1.1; 14.4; 14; 14.2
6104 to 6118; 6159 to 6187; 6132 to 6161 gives -1.1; 13.7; 12.8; 13.2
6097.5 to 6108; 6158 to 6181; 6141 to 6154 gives -0.9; 14.1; 12.7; 13.1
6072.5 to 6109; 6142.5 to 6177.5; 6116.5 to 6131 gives 0.6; 14.3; 13.1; 13.7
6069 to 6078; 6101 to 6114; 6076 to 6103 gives -0.3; 14.8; 13.7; 14.3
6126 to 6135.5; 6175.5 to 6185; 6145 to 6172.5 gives 1.4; 13.7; 13.8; 13.7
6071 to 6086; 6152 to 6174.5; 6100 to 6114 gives 0.1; 14.6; 12.6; 13.9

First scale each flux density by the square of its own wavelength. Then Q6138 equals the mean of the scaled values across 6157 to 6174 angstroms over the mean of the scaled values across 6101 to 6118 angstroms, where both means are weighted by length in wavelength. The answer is 0.91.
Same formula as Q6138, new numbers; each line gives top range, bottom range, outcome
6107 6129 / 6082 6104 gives 0.93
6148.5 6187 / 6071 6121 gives 0.94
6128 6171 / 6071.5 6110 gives 0.94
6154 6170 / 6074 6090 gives 0.89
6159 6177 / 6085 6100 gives 0.87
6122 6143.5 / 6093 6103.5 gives 0.91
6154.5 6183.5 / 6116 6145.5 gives 0.98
